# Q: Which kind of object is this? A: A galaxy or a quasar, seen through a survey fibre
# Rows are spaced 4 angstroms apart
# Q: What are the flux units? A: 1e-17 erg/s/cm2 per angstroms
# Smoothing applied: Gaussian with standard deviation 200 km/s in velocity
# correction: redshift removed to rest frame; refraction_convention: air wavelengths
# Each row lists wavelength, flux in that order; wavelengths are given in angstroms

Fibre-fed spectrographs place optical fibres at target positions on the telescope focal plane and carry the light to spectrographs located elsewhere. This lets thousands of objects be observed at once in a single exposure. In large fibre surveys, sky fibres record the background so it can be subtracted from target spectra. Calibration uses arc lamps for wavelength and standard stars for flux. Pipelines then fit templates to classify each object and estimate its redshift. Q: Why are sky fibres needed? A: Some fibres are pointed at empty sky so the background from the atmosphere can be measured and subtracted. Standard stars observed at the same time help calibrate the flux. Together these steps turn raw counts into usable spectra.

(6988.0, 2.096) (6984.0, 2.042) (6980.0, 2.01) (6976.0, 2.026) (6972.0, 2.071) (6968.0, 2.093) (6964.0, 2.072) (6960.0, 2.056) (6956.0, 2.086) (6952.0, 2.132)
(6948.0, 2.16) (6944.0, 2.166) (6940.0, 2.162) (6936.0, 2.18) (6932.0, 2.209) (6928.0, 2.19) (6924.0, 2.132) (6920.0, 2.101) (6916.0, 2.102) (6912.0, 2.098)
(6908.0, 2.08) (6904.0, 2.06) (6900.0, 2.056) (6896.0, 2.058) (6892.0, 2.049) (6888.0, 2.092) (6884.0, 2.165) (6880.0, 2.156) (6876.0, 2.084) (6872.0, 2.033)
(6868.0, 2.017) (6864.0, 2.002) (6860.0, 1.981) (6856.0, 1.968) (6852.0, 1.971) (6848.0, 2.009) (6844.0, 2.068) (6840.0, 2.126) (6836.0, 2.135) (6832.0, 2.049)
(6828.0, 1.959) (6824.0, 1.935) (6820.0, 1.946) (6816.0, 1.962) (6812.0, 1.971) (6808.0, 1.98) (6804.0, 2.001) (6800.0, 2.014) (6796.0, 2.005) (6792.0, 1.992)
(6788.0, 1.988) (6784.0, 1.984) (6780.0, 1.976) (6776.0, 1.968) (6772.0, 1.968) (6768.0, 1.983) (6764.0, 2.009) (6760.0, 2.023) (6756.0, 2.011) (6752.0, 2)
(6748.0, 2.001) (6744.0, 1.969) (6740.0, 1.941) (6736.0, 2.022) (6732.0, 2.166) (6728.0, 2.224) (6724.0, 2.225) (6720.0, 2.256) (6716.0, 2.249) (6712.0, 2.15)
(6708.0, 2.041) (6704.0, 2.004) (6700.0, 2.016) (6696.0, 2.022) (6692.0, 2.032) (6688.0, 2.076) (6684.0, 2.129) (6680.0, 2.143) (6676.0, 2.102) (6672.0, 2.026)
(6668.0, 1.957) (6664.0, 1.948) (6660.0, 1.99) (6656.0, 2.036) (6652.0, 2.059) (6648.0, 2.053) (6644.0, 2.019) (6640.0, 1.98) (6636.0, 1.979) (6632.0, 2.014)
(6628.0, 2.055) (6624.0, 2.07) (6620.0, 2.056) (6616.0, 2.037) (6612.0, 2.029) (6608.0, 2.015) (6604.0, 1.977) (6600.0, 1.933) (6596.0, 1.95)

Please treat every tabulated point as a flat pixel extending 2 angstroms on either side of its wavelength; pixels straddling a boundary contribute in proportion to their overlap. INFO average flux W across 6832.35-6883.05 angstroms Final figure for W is 2.05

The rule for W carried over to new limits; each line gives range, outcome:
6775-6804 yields 1.99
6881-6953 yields 2.12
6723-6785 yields 2.03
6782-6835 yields 1.99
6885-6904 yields 2.07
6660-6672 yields 1.97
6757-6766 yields 2.02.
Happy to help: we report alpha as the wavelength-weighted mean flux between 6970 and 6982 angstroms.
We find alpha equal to 2.04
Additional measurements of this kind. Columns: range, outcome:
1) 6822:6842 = 2.04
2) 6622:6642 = 2.02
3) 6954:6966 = 2.07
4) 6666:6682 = 2.06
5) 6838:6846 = 2.1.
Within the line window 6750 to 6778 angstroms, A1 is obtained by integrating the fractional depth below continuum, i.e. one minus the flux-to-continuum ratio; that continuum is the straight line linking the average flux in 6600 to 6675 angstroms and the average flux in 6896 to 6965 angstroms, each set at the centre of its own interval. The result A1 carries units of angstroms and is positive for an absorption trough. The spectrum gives 0.9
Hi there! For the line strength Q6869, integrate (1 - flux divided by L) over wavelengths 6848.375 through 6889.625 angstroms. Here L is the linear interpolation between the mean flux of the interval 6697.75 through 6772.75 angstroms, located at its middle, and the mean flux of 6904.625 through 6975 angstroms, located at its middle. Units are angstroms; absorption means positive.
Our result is 1.1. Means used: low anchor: 2.07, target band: 2.04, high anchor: 2.12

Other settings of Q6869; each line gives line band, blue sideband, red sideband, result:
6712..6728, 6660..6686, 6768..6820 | -1.6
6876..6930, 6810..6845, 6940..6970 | -0.8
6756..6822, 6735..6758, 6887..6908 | 0.8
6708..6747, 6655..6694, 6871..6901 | -1.3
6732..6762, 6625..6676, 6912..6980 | 0.6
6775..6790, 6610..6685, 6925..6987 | 0.6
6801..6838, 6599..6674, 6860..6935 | 1.3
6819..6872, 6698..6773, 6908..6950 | 2.5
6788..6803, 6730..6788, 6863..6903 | 0.2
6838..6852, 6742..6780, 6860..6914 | -0.1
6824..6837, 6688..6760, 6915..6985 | 0.4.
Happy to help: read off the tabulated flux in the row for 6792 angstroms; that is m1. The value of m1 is 1.992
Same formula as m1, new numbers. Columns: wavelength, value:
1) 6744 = 1.969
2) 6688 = 2.076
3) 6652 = 2.059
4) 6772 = 1.968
